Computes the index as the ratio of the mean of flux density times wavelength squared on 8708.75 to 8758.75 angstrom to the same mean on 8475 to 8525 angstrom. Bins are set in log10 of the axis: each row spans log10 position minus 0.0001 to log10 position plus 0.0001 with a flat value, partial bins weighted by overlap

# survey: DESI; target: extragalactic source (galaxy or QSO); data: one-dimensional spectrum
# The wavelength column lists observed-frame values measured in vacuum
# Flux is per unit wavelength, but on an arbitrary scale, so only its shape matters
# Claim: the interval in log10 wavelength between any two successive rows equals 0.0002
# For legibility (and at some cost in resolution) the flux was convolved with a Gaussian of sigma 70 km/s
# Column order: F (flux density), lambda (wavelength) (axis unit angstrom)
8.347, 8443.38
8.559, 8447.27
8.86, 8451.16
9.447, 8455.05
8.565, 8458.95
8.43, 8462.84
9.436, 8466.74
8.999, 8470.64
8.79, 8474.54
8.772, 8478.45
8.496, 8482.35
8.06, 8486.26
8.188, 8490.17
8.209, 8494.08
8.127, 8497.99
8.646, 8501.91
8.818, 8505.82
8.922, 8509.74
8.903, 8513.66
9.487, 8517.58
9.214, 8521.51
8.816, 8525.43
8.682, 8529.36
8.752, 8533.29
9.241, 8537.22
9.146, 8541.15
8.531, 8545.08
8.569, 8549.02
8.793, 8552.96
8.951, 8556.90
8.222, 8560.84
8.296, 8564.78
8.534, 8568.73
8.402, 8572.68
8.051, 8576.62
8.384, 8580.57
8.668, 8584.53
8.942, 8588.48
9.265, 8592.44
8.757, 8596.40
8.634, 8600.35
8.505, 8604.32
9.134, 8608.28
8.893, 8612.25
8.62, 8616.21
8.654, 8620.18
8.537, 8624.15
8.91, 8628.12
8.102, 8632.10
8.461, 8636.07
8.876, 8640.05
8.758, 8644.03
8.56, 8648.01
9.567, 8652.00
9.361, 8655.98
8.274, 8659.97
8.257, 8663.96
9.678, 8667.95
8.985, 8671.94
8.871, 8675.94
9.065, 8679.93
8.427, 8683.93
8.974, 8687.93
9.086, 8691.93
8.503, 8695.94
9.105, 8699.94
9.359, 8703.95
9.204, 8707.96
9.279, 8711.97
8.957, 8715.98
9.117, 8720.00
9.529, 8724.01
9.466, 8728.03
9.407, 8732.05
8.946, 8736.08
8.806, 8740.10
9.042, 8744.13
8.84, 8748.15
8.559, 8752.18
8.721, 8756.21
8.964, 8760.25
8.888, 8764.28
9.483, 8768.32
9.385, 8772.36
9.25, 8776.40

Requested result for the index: 1.10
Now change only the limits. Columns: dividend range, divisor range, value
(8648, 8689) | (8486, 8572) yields 1.06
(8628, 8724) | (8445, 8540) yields 1.06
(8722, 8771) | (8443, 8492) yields 1.11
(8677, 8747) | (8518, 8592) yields 1.08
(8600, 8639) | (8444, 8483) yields 1.02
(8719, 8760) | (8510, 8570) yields 1.07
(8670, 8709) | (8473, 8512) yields 1.10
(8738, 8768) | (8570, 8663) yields 1.05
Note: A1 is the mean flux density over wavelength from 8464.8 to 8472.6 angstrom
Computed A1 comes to 9.22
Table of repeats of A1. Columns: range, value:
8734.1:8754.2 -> 8.84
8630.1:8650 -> 8.55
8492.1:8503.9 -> 8.33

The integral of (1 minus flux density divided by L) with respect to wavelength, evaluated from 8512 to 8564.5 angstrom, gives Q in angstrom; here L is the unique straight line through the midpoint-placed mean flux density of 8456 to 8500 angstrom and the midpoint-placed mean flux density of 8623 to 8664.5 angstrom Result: -1.4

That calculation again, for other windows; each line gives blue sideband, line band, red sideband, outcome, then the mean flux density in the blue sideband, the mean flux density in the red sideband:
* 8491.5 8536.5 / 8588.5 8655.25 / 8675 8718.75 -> 0.9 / 8.78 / 8.99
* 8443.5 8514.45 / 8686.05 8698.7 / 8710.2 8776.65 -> 0.2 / 8.67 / 9.09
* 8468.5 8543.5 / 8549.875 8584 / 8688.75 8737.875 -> 1.6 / 8.75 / 9.16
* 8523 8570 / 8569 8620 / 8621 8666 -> 0.2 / 8.72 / 8.7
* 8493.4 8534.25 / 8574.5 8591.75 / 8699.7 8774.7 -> 0.6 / 8.8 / 9.11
